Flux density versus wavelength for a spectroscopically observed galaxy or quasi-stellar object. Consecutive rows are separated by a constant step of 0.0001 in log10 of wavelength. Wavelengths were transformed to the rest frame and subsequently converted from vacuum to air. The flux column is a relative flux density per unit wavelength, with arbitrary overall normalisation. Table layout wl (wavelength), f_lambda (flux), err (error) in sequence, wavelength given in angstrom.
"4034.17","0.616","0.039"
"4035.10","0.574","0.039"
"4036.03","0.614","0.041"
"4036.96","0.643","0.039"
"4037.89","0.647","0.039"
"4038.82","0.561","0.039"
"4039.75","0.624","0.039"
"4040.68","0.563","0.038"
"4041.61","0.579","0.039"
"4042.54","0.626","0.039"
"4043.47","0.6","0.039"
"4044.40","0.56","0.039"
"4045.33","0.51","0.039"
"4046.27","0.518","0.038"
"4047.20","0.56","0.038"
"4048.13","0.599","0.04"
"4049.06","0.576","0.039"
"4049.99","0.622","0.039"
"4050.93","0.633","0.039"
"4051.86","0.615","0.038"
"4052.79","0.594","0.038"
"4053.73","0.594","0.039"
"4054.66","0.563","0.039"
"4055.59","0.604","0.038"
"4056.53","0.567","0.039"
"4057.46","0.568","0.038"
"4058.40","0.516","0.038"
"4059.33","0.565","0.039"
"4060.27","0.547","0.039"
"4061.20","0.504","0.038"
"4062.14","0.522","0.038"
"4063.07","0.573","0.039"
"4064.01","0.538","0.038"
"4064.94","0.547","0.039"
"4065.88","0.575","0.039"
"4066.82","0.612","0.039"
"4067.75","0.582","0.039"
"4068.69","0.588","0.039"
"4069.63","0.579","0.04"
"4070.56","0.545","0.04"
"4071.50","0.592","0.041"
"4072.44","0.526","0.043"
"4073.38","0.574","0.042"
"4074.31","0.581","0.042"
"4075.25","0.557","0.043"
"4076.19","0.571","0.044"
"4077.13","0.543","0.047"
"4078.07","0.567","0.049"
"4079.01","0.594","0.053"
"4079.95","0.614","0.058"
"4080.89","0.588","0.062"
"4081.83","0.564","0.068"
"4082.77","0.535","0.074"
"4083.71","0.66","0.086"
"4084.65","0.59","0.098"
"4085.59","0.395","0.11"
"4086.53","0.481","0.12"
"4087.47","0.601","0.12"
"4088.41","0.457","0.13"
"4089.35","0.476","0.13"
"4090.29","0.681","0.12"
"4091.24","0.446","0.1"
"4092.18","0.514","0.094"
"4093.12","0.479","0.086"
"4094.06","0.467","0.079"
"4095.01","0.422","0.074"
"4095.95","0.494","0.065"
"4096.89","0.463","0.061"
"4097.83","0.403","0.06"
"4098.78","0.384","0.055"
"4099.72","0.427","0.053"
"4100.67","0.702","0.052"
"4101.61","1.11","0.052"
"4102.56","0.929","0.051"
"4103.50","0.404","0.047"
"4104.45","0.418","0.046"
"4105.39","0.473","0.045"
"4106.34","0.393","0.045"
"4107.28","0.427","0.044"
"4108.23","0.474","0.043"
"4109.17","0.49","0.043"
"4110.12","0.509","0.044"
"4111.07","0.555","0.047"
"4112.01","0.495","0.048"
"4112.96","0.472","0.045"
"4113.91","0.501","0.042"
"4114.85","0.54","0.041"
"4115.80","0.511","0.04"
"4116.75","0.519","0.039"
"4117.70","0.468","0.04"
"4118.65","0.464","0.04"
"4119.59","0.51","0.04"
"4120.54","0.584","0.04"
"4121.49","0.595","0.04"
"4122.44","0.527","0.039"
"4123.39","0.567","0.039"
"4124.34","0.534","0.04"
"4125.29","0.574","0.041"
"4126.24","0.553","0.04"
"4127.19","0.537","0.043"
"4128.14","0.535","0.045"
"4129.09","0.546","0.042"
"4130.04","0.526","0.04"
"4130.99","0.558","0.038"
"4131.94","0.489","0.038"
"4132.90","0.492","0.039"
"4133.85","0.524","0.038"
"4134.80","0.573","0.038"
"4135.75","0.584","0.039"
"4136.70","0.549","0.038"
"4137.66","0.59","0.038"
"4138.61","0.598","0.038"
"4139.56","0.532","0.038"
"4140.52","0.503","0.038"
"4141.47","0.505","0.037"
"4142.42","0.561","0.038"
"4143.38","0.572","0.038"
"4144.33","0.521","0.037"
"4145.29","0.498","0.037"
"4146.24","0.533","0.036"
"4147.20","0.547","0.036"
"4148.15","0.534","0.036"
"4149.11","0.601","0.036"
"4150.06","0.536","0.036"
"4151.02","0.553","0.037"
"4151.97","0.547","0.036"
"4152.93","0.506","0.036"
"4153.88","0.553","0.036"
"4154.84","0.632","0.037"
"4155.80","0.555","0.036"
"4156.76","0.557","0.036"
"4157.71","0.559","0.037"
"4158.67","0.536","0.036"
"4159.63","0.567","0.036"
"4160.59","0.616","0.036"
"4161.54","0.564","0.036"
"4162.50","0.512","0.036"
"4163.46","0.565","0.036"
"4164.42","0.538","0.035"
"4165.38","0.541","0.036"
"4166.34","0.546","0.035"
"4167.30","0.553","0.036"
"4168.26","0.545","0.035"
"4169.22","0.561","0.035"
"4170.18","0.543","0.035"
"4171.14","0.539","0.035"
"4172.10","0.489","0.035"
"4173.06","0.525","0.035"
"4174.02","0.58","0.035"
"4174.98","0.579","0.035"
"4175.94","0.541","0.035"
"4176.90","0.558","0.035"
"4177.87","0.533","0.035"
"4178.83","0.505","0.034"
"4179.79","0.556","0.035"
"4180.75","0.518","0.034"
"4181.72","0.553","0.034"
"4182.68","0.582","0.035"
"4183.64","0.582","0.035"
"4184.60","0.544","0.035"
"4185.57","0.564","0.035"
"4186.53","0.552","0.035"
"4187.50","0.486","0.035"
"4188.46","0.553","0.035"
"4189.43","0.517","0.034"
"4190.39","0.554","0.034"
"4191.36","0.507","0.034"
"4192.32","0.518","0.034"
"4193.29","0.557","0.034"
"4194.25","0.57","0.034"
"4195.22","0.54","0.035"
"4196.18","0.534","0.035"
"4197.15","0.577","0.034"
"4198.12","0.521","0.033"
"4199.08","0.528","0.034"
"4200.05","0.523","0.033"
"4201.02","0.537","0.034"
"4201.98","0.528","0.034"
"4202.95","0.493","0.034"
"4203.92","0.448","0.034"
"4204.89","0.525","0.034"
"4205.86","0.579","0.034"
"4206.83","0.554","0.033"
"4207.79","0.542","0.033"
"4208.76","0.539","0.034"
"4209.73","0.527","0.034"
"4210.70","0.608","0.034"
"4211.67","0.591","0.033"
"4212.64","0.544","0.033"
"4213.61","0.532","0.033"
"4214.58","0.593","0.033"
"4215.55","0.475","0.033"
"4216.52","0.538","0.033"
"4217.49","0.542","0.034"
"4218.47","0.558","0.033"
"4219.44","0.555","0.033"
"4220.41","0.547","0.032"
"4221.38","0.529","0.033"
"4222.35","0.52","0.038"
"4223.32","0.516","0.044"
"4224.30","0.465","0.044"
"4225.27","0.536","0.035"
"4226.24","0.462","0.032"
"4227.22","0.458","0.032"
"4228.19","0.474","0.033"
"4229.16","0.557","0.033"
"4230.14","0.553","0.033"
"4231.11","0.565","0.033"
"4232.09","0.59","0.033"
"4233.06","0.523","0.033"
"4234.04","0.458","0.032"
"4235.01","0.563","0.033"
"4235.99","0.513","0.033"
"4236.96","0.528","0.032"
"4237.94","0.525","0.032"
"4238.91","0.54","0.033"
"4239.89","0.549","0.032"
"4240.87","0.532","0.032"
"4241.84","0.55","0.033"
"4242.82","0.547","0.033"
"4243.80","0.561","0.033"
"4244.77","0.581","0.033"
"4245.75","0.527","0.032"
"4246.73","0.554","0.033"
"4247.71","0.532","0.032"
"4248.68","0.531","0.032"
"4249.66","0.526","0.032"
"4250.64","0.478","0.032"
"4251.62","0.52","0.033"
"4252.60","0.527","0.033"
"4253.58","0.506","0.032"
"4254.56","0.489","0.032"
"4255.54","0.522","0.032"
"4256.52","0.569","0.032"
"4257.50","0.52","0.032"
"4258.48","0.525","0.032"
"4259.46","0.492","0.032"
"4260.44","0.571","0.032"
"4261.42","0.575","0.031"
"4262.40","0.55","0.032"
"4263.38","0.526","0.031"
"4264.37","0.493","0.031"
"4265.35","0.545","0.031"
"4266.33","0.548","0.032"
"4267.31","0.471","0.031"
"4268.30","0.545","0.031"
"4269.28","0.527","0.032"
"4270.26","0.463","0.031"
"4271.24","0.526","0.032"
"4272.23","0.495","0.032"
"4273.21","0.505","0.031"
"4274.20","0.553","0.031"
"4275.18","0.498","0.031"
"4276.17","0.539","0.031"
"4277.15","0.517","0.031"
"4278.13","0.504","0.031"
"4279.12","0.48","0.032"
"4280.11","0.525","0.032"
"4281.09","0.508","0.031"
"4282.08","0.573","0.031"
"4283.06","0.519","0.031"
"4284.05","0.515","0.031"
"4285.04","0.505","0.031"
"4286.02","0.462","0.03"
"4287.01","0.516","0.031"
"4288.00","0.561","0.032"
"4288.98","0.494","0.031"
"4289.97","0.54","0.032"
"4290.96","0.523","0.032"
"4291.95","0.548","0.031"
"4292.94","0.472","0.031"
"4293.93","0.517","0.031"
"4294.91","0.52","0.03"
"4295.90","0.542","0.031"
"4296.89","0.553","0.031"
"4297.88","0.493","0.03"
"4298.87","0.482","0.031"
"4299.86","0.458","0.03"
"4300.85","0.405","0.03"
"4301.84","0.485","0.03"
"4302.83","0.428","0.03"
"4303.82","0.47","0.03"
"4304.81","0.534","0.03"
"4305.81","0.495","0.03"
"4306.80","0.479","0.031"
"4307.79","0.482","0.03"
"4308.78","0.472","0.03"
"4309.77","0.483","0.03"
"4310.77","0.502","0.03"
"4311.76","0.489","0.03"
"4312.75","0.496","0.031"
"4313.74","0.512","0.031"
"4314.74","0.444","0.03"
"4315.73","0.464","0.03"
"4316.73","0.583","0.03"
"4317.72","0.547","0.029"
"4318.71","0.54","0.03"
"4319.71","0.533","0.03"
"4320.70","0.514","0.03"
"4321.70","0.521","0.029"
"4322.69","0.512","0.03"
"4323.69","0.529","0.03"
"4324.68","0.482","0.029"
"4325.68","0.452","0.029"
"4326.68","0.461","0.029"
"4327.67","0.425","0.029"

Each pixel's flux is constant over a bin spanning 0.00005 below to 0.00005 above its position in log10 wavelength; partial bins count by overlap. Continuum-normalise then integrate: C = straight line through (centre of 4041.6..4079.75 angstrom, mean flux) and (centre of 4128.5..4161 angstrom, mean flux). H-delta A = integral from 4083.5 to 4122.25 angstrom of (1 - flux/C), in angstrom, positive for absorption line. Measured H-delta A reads 2.68 angstrom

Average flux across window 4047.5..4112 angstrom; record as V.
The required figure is 0.55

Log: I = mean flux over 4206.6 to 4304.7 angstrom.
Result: 0.523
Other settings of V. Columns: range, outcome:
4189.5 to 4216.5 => 0.538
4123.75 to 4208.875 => 0.544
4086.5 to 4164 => 0.535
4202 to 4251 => 0.533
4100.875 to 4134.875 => 0.539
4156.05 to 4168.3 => 0.554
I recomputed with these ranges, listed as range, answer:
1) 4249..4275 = 0.522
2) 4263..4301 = 0.513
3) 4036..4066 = 0.576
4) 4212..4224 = 0.537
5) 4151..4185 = 0.551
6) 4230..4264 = 0.534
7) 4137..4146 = 0.542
